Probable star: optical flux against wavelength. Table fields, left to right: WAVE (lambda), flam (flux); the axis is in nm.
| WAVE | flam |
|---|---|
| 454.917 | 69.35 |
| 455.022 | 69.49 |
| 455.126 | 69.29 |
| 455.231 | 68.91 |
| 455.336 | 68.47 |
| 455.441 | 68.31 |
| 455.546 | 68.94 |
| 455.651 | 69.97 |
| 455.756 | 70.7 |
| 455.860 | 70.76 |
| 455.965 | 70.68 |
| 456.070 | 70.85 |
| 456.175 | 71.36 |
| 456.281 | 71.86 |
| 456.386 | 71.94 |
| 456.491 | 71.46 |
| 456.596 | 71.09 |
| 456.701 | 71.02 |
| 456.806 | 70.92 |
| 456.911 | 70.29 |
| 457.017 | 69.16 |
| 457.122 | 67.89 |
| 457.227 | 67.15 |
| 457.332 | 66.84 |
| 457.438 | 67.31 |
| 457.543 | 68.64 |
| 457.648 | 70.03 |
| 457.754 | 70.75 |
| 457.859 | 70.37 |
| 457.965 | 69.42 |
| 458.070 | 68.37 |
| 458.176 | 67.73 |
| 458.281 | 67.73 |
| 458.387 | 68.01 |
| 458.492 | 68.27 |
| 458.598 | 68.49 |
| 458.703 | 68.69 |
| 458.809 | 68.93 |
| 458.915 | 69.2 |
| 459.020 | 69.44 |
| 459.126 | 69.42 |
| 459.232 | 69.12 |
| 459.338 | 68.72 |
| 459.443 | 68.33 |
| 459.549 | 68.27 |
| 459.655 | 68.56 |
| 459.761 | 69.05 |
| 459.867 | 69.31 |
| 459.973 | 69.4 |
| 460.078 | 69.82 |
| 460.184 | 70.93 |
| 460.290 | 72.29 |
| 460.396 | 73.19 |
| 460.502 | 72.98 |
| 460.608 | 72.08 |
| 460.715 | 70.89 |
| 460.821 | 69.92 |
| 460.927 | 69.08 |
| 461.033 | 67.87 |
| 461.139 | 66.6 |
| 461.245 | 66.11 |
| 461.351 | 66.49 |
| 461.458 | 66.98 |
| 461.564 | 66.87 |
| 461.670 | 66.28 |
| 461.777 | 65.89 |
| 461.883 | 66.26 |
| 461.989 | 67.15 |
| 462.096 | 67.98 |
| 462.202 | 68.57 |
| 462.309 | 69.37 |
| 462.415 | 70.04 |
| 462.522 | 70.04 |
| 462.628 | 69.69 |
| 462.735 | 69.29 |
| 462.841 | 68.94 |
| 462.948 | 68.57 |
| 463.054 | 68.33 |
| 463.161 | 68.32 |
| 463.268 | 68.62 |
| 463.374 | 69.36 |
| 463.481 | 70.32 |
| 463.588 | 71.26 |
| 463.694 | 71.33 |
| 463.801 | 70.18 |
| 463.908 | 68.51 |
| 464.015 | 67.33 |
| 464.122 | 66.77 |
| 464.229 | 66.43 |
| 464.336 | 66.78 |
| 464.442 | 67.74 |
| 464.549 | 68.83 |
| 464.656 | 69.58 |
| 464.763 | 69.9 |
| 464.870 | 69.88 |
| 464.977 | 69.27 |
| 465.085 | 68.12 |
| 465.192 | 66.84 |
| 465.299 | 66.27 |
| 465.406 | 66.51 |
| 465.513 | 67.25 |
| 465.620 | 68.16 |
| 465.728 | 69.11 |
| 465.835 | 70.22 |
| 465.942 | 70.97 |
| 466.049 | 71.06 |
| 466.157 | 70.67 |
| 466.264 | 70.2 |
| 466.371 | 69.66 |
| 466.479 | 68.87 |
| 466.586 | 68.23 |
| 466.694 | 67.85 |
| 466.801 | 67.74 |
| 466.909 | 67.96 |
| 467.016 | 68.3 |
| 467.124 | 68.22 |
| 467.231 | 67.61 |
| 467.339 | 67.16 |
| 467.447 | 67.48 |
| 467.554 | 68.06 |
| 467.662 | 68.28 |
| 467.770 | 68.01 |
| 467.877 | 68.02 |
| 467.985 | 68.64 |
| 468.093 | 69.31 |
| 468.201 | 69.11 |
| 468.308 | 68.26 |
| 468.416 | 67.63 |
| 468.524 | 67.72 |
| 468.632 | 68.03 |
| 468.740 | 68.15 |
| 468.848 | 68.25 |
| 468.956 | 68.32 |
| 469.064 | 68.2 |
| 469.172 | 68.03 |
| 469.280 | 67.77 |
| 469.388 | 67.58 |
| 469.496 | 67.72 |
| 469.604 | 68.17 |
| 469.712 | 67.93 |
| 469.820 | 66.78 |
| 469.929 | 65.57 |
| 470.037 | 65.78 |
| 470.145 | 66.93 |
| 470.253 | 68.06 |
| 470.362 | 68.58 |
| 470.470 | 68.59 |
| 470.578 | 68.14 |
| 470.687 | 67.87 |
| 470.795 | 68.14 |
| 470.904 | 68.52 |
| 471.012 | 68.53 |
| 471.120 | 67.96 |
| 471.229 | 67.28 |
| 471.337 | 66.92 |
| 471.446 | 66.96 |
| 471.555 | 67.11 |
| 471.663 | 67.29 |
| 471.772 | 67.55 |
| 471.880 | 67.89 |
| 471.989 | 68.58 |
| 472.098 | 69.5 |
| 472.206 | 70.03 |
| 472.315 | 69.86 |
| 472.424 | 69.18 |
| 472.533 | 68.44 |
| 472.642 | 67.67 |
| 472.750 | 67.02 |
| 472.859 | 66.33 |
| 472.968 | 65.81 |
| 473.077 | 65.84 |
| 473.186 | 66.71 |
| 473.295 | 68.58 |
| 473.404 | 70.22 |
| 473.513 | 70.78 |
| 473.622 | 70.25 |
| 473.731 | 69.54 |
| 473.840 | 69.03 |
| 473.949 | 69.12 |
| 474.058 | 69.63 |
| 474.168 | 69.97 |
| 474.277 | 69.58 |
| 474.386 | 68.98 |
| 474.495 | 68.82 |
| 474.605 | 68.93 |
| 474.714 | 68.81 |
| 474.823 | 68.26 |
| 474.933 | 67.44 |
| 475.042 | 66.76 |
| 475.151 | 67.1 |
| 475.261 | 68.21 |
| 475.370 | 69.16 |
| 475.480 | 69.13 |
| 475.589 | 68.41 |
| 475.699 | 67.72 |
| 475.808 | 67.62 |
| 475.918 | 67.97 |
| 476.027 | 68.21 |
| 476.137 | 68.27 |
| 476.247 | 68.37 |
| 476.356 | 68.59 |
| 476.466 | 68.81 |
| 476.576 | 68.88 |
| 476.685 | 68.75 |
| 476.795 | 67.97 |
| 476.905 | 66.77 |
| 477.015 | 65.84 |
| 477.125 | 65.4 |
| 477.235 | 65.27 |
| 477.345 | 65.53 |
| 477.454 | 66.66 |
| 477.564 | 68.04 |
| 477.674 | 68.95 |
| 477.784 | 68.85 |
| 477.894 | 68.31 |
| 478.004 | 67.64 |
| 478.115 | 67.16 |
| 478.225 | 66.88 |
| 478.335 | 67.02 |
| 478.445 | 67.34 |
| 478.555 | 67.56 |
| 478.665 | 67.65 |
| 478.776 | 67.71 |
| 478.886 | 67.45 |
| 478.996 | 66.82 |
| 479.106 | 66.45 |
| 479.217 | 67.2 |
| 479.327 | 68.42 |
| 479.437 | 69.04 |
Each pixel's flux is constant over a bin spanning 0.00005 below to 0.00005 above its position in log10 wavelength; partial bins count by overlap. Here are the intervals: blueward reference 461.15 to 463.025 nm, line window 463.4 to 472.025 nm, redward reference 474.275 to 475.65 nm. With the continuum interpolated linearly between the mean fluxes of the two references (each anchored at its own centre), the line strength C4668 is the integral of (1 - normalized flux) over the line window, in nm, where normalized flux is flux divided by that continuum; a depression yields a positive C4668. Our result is -0.02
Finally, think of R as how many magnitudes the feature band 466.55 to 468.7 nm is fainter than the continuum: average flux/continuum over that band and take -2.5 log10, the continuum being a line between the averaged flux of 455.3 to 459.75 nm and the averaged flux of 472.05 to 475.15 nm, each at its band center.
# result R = 0.01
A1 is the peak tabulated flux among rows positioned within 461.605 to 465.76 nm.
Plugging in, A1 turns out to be 71.33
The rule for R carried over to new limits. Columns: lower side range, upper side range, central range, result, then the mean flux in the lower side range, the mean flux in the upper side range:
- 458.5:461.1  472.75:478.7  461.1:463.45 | 0.02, 69.7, 68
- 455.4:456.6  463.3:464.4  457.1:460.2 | 0.02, 70.7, 68.9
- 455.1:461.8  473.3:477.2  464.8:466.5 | 0.00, 69.3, 68.5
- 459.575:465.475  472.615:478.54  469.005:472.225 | 0.01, 68.8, 68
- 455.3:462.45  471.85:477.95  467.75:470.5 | 0.01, 69.2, 68.2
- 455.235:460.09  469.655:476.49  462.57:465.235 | 0.00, 69.4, 68.2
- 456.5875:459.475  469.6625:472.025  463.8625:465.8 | 0.00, 69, 67.6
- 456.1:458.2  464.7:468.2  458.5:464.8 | 0.00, 69.7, 68.6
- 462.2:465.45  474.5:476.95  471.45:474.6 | 0.00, 68.7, 68.2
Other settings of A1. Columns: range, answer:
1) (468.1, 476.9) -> 70.78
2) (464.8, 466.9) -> 71.06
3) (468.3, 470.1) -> 68.32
